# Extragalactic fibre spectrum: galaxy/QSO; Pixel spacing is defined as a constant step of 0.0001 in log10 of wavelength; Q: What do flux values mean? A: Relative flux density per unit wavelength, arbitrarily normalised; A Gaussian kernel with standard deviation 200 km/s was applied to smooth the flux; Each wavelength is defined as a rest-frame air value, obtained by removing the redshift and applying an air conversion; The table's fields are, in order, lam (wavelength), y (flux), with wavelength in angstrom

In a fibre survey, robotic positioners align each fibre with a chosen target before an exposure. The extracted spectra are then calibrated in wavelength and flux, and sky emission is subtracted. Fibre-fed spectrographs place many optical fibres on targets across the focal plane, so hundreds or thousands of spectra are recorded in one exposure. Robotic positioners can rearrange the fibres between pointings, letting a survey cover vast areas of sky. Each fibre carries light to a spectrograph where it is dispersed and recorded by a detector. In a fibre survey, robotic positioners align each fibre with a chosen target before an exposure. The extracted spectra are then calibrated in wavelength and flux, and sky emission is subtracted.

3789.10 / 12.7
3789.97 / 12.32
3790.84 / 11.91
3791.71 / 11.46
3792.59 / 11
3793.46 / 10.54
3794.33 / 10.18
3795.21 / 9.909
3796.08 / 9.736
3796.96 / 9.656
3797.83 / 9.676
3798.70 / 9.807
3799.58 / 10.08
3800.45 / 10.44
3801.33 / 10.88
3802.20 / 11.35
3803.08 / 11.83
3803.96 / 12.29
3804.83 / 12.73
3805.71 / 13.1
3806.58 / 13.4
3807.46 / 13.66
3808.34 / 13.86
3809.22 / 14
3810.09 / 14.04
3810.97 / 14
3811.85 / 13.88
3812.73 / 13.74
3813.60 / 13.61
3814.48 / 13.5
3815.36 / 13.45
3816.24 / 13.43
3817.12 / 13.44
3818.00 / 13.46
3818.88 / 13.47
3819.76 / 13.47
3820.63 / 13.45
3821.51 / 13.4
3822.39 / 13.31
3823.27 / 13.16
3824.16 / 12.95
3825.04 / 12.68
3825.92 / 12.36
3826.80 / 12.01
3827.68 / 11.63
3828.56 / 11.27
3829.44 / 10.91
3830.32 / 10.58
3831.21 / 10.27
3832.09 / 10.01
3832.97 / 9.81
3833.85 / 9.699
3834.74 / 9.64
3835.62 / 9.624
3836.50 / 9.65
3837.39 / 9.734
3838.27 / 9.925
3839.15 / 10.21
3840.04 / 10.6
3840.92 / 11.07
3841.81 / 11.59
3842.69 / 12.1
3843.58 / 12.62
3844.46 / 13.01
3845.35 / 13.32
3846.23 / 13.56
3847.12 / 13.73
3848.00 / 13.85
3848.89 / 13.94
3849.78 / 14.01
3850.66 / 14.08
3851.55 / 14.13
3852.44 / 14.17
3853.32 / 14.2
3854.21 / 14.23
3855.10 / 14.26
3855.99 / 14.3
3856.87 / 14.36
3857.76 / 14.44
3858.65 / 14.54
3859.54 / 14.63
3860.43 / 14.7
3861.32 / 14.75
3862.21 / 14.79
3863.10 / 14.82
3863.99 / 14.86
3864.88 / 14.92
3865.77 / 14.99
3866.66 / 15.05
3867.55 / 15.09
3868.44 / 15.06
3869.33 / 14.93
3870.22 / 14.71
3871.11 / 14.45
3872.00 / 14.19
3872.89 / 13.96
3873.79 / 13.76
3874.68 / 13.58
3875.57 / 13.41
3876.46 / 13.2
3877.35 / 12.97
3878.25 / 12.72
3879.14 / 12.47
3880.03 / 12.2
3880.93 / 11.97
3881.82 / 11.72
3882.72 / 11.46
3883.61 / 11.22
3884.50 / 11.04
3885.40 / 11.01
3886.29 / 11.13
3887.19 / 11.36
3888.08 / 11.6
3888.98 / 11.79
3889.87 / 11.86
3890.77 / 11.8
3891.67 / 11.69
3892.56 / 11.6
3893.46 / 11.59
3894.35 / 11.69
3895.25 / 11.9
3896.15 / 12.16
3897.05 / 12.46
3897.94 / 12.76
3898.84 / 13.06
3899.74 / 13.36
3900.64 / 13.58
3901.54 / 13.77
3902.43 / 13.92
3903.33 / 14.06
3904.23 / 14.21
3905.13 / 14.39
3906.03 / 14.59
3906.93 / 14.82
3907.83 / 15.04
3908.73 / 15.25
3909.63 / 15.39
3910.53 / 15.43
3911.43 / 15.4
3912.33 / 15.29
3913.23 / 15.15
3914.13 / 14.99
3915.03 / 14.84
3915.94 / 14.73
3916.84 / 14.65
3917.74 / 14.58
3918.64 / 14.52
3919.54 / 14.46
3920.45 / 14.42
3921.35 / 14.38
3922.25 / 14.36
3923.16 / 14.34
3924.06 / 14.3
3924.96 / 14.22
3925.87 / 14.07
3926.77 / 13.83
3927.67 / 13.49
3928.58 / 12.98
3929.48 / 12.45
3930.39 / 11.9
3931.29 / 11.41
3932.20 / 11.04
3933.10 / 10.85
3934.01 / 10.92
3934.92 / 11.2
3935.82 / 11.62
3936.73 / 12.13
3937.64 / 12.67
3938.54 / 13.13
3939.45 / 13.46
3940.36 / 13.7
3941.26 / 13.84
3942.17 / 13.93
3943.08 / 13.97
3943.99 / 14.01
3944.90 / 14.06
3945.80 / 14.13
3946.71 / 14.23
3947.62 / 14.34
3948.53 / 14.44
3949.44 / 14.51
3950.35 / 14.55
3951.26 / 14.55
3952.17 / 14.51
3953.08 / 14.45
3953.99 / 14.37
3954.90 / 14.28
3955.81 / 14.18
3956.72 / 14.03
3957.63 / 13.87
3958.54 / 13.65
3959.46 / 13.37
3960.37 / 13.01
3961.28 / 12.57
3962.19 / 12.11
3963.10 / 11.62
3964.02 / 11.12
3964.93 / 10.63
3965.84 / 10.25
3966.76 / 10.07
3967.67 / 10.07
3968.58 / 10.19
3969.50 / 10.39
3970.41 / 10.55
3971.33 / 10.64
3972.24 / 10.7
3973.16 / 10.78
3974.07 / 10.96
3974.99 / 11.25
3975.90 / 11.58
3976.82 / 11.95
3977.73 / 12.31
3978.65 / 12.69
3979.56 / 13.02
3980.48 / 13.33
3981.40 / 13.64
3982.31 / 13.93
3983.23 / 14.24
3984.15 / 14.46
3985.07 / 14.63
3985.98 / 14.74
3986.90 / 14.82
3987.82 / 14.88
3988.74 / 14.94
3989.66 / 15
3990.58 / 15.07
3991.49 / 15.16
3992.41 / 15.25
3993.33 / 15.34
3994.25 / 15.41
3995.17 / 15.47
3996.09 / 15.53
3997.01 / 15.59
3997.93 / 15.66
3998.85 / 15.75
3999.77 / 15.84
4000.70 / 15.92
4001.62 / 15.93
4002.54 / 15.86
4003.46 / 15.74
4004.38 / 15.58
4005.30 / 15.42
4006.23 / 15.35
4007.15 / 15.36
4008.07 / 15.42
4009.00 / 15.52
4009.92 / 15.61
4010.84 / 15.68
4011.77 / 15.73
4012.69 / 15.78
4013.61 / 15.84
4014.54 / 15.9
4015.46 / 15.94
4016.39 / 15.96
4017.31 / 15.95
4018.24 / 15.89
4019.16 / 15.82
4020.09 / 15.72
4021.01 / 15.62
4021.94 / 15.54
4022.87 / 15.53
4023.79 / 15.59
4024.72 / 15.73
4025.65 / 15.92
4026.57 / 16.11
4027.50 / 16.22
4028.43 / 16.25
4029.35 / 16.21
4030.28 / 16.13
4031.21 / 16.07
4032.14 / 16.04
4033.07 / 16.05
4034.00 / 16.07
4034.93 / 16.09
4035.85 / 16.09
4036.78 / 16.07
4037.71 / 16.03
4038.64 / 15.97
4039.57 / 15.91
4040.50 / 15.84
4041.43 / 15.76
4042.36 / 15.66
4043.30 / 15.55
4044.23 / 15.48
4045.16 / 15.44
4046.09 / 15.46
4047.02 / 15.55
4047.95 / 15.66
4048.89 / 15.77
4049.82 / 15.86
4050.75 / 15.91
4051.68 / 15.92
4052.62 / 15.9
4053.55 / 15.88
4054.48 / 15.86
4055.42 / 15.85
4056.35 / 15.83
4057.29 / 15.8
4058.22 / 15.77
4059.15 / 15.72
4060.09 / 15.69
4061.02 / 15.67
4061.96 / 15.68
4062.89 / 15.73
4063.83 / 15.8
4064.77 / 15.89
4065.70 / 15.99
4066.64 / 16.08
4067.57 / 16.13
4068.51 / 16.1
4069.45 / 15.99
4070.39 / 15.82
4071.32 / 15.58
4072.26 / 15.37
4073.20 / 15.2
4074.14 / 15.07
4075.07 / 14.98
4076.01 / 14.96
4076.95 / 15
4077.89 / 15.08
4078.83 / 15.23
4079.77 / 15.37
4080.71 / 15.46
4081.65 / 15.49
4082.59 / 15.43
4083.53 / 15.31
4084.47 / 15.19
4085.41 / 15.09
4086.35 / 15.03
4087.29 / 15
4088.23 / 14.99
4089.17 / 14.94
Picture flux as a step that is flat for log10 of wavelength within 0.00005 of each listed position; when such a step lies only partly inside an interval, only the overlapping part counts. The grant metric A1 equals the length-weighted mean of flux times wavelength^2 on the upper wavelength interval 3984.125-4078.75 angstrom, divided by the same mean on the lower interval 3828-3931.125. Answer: 1.3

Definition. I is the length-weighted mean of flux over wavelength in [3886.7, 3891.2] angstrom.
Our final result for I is 11.7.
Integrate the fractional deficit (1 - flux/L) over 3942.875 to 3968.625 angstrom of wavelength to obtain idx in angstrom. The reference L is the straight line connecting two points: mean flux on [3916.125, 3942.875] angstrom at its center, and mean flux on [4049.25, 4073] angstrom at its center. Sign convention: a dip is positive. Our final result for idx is 1.03 angstrom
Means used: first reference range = 13.2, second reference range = 15.8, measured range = 13.2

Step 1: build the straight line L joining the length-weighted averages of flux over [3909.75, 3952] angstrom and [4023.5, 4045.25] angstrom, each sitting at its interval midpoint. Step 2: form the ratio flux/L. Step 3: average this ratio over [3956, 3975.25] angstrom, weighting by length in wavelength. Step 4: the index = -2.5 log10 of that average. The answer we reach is 0.24 mag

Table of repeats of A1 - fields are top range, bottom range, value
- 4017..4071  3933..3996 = 1.25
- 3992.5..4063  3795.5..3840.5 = 1.48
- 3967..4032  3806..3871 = 1.21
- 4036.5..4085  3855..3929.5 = 1.24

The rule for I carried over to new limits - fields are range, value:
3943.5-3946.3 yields 14.1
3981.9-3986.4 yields 14.4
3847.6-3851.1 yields 14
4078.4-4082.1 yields 15.4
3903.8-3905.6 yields 14.3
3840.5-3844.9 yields 12.1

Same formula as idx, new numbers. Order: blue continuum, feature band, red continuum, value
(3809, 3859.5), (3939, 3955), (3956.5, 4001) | -1.3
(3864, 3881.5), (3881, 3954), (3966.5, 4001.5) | 2.1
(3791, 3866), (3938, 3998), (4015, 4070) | 5.4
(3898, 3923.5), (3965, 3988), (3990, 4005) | 4.7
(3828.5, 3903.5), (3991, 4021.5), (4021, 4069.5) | -0.9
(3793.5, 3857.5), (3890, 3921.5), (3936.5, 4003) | -2.1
